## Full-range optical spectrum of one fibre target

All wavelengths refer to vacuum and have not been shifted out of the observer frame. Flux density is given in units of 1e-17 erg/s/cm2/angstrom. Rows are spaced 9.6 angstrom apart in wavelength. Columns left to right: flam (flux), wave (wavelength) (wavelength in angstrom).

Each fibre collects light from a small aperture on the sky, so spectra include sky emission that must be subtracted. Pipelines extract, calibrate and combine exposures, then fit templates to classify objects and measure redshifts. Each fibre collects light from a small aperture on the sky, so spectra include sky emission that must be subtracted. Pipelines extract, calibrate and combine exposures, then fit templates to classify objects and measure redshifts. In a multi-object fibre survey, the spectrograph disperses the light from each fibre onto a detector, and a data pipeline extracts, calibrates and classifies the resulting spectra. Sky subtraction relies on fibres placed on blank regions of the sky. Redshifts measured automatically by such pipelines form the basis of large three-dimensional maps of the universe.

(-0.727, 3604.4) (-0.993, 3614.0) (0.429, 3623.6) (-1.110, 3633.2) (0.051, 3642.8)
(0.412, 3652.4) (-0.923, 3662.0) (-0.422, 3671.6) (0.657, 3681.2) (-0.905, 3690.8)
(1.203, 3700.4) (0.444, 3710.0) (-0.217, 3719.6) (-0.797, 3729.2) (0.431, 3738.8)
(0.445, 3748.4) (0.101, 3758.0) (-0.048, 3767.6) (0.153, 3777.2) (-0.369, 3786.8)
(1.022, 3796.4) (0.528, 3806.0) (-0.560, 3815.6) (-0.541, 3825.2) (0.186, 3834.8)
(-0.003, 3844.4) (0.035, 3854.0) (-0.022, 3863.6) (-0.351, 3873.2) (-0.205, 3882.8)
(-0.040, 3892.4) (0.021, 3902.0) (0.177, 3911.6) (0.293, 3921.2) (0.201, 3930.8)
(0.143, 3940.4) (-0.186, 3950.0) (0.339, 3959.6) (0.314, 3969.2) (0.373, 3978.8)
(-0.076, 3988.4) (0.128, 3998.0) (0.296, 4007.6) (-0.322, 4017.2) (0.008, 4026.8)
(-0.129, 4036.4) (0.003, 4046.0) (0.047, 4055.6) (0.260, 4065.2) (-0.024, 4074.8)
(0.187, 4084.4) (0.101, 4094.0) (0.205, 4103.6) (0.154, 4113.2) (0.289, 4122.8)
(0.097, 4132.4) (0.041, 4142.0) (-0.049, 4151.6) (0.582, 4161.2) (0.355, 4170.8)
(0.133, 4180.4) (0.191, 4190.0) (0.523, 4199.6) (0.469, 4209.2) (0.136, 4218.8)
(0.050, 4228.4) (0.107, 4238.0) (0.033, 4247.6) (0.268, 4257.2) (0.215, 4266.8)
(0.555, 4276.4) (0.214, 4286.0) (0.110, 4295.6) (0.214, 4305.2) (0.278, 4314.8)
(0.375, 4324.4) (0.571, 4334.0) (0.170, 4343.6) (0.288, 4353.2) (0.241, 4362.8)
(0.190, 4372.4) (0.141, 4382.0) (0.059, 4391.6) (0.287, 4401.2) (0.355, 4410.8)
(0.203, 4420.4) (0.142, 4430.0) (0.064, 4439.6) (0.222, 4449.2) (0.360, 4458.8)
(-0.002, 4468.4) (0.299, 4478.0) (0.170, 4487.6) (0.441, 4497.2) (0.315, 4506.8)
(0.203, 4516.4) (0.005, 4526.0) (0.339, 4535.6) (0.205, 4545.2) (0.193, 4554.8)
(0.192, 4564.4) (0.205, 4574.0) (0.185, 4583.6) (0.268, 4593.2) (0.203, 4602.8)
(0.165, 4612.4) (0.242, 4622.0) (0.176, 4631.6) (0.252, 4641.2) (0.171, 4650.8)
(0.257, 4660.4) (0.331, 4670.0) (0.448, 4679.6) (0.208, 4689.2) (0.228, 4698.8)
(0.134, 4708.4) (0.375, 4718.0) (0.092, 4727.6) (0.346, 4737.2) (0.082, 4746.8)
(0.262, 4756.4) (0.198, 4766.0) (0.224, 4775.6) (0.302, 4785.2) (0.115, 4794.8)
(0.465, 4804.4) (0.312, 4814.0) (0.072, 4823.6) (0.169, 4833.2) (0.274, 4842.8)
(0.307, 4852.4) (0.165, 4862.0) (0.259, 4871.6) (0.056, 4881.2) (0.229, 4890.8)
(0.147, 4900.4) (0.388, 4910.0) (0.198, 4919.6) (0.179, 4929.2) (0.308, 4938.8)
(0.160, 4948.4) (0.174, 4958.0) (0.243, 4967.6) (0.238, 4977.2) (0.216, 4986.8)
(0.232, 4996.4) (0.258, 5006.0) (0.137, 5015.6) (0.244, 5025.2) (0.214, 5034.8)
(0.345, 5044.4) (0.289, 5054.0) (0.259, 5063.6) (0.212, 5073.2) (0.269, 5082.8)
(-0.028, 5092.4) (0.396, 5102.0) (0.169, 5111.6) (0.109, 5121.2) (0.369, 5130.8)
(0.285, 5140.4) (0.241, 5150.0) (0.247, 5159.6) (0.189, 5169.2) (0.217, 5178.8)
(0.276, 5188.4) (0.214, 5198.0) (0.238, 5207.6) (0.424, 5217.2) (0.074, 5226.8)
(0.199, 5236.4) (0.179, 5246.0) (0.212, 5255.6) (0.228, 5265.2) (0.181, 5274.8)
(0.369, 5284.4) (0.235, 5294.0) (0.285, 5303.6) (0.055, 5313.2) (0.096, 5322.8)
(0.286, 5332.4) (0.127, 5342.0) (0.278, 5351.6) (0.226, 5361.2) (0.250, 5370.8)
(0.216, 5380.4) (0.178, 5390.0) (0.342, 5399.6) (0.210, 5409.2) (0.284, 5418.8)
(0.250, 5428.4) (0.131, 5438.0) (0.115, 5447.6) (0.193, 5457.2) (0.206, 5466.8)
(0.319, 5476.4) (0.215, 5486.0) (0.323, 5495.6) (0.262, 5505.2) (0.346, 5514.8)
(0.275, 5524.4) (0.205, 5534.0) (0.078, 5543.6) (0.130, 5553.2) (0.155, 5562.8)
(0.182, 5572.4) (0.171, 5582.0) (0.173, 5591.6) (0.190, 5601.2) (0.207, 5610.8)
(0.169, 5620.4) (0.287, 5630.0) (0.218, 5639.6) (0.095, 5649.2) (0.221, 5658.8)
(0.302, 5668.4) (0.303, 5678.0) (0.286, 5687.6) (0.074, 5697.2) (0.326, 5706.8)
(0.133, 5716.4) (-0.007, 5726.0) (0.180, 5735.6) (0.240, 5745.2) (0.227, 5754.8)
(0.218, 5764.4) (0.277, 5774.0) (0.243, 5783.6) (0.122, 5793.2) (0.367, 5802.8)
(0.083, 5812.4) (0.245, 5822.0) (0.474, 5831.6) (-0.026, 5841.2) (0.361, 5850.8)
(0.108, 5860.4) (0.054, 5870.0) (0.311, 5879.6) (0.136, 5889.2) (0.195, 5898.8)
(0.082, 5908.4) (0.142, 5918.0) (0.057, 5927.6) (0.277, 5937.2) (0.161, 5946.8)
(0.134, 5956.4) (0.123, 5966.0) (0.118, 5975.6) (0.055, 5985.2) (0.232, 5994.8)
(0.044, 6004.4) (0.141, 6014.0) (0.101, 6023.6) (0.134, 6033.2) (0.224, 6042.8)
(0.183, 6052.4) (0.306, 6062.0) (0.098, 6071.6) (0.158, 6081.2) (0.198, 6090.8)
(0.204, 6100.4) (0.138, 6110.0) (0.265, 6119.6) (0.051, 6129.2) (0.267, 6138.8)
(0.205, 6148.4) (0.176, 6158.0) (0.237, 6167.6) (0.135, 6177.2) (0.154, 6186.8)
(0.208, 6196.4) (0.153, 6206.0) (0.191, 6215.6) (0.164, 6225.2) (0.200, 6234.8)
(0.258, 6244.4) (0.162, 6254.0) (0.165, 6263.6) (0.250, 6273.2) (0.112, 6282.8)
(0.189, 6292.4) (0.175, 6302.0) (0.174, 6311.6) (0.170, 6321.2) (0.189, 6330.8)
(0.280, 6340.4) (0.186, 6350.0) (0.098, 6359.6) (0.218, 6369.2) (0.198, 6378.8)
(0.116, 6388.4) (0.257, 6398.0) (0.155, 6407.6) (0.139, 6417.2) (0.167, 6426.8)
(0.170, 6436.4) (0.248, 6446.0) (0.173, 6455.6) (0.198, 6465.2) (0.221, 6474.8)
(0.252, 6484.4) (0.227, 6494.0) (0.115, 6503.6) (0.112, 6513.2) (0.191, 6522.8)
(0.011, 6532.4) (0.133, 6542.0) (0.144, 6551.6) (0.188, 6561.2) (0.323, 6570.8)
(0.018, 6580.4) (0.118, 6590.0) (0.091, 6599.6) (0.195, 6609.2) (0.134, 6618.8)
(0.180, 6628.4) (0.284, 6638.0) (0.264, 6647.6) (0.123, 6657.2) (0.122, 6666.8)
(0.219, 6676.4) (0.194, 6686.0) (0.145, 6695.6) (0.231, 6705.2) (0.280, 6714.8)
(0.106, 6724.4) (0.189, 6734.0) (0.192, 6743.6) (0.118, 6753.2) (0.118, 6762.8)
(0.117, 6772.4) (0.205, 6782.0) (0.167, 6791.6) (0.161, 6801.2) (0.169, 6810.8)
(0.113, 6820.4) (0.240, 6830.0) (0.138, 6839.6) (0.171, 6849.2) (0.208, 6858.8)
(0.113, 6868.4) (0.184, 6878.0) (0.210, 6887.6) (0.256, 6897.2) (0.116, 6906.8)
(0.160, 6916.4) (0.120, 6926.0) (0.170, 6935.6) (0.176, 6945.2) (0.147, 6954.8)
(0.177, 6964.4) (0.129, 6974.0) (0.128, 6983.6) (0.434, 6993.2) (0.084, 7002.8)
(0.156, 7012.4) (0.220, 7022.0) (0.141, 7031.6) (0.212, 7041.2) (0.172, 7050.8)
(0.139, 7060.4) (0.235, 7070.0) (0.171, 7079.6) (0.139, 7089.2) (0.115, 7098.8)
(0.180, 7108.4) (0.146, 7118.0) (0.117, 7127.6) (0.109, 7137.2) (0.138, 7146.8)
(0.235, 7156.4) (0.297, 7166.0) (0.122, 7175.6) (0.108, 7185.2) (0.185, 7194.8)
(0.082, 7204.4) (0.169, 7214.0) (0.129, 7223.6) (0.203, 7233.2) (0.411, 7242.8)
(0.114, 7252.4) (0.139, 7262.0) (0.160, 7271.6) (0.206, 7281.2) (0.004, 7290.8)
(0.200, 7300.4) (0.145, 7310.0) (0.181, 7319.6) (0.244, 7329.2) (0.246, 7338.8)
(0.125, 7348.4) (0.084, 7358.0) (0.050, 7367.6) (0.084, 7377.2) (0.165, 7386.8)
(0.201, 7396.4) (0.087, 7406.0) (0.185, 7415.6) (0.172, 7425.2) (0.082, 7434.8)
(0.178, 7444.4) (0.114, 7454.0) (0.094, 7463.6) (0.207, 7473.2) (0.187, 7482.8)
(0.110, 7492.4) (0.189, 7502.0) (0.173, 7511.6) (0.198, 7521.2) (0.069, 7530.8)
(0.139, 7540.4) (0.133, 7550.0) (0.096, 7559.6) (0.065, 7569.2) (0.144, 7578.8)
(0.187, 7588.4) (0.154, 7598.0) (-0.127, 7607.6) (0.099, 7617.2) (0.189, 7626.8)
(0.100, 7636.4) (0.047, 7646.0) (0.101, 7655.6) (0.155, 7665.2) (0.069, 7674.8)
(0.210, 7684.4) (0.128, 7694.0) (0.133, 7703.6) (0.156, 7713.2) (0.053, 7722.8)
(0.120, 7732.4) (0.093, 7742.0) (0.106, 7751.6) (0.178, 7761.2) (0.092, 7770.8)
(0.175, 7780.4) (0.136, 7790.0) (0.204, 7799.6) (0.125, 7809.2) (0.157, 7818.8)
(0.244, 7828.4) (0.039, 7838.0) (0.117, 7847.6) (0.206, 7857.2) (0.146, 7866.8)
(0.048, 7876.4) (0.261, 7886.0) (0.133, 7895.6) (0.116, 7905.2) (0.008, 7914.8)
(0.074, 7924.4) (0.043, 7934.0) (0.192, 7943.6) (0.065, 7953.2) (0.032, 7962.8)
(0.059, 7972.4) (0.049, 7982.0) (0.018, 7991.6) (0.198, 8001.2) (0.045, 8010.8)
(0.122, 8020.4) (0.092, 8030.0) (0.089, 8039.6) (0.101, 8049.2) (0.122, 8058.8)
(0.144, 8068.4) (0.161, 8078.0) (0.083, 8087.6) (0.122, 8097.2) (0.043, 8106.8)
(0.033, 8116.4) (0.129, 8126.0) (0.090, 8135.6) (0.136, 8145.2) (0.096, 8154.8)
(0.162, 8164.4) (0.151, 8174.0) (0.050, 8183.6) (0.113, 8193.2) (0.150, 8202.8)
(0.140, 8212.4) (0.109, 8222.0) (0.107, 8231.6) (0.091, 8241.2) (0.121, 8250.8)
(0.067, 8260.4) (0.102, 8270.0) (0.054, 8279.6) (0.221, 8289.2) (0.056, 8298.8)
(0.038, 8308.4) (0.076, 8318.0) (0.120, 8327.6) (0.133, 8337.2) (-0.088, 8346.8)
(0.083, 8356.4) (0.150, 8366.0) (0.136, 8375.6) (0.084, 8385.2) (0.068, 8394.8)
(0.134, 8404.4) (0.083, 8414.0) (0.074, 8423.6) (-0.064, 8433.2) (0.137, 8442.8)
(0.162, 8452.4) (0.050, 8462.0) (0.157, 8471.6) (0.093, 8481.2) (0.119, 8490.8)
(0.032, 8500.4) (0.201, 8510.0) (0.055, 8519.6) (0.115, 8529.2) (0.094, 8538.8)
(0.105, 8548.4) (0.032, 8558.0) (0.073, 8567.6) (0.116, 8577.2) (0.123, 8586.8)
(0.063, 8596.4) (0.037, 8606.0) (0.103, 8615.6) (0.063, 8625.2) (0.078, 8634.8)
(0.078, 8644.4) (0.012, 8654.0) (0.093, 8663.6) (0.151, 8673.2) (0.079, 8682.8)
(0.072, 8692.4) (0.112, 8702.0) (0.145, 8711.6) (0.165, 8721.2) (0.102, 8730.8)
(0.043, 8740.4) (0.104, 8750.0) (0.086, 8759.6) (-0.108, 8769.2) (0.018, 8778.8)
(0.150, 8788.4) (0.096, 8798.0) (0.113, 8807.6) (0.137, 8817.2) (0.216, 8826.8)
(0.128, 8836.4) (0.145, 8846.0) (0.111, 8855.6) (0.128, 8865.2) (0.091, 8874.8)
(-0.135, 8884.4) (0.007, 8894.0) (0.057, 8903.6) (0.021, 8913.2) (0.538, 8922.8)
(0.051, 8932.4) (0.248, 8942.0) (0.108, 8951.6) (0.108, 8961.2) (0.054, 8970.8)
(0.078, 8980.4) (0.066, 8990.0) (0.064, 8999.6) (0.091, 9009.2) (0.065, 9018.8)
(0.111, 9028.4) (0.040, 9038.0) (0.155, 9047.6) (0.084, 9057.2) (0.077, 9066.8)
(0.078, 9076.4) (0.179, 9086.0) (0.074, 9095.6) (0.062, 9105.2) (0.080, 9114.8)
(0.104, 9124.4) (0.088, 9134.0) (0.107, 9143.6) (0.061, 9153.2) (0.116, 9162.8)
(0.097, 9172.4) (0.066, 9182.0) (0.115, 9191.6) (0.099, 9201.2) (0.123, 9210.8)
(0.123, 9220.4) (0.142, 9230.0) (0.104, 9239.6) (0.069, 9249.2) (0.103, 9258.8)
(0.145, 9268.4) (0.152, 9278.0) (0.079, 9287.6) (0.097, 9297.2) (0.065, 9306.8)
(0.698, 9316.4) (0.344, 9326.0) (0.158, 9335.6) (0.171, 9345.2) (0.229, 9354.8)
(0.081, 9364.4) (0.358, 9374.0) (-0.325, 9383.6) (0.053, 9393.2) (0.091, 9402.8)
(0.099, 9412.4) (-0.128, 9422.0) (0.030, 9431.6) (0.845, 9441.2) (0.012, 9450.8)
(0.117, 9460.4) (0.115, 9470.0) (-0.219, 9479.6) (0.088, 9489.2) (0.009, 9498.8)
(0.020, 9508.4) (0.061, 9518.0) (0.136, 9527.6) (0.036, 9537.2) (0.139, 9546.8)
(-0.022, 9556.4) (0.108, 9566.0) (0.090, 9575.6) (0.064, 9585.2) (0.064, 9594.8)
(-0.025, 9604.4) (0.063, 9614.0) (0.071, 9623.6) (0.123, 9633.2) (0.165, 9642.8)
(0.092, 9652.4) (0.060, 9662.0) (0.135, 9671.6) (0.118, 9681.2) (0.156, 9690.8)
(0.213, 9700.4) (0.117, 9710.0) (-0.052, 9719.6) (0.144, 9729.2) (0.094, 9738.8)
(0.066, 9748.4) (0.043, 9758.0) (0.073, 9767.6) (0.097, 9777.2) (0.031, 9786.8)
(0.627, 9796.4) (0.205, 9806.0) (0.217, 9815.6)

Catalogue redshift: 0.06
